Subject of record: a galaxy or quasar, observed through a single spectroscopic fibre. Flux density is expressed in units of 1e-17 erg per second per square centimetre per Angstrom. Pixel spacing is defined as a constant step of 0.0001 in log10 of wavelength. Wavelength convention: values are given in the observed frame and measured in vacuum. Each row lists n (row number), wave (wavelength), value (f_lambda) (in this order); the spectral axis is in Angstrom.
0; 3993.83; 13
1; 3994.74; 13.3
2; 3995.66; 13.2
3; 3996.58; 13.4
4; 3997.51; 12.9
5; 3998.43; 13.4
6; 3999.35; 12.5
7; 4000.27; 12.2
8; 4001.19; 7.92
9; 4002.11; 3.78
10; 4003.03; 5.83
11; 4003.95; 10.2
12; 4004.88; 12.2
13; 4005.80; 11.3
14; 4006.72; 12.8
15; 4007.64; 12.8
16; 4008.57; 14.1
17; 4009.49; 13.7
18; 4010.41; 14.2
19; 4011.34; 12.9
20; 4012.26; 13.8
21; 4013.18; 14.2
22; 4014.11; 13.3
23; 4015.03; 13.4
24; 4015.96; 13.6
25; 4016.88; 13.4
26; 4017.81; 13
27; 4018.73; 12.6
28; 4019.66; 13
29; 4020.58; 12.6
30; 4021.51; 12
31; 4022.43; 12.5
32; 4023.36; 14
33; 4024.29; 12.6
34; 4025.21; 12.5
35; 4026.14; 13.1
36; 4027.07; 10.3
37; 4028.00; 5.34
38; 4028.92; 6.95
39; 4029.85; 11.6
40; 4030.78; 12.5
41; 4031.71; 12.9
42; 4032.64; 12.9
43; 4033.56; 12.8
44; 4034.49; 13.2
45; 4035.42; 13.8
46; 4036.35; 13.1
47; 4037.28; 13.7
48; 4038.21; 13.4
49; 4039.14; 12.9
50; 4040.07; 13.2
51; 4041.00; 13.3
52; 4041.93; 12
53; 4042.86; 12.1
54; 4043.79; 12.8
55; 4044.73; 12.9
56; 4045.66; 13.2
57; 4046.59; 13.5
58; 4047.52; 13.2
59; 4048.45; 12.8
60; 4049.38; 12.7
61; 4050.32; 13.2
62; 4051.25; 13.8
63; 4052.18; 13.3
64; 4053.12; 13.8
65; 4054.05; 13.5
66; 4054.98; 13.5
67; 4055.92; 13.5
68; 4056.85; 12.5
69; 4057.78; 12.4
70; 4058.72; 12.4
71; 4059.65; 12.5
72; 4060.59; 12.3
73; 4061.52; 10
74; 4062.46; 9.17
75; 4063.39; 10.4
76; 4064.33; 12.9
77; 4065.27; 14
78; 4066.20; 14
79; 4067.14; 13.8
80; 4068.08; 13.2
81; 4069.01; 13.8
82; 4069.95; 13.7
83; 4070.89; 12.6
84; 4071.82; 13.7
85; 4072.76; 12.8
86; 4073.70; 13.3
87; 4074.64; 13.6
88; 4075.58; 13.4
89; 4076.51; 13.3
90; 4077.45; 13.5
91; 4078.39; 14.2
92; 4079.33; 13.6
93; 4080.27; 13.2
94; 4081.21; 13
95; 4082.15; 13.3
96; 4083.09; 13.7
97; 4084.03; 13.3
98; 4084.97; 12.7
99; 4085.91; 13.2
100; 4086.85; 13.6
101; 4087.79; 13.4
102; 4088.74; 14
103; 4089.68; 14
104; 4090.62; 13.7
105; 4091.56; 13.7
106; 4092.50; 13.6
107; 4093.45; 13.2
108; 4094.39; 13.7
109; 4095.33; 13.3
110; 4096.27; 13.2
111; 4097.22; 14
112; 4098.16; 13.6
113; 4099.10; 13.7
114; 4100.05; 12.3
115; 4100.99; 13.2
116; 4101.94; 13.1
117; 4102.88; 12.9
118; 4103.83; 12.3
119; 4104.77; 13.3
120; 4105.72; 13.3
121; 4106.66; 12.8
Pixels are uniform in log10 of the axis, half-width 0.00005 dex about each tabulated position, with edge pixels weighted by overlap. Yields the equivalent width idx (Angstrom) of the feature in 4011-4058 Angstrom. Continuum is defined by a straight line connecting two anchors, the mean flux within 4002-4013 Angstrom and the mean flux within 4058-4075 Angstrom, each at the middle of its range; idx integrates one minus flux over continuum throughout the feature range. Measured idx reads -2.1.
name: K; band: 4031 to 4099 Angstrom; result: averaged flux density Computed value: 13.1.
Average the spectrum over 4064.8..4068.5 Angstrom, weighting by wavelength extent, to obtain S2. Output 13.7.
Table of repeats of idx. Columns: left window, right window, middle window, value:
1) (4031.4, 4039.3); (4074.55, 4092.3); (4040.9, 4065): 1.3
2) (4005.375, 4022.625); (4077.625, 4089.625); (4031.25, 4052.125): 0.3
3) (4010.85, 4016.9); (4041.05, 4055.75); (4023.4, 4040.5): 1.5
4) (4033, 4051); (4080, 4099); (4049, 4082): 0.7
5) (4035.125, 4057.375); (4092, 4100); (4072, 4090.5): -0.1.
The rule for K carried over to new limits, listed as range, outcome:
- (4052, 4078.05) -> 12.9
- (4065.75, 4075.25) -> 13.4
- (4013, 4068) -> 12.6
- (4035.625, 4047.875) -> 13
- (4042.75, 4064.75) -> 12.6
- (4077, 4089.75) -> 13.5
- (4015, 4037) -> 12.2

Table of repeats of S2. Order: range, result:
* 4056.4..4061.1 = 12.4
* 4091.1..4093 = 13.6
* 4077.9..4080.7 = 13.7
